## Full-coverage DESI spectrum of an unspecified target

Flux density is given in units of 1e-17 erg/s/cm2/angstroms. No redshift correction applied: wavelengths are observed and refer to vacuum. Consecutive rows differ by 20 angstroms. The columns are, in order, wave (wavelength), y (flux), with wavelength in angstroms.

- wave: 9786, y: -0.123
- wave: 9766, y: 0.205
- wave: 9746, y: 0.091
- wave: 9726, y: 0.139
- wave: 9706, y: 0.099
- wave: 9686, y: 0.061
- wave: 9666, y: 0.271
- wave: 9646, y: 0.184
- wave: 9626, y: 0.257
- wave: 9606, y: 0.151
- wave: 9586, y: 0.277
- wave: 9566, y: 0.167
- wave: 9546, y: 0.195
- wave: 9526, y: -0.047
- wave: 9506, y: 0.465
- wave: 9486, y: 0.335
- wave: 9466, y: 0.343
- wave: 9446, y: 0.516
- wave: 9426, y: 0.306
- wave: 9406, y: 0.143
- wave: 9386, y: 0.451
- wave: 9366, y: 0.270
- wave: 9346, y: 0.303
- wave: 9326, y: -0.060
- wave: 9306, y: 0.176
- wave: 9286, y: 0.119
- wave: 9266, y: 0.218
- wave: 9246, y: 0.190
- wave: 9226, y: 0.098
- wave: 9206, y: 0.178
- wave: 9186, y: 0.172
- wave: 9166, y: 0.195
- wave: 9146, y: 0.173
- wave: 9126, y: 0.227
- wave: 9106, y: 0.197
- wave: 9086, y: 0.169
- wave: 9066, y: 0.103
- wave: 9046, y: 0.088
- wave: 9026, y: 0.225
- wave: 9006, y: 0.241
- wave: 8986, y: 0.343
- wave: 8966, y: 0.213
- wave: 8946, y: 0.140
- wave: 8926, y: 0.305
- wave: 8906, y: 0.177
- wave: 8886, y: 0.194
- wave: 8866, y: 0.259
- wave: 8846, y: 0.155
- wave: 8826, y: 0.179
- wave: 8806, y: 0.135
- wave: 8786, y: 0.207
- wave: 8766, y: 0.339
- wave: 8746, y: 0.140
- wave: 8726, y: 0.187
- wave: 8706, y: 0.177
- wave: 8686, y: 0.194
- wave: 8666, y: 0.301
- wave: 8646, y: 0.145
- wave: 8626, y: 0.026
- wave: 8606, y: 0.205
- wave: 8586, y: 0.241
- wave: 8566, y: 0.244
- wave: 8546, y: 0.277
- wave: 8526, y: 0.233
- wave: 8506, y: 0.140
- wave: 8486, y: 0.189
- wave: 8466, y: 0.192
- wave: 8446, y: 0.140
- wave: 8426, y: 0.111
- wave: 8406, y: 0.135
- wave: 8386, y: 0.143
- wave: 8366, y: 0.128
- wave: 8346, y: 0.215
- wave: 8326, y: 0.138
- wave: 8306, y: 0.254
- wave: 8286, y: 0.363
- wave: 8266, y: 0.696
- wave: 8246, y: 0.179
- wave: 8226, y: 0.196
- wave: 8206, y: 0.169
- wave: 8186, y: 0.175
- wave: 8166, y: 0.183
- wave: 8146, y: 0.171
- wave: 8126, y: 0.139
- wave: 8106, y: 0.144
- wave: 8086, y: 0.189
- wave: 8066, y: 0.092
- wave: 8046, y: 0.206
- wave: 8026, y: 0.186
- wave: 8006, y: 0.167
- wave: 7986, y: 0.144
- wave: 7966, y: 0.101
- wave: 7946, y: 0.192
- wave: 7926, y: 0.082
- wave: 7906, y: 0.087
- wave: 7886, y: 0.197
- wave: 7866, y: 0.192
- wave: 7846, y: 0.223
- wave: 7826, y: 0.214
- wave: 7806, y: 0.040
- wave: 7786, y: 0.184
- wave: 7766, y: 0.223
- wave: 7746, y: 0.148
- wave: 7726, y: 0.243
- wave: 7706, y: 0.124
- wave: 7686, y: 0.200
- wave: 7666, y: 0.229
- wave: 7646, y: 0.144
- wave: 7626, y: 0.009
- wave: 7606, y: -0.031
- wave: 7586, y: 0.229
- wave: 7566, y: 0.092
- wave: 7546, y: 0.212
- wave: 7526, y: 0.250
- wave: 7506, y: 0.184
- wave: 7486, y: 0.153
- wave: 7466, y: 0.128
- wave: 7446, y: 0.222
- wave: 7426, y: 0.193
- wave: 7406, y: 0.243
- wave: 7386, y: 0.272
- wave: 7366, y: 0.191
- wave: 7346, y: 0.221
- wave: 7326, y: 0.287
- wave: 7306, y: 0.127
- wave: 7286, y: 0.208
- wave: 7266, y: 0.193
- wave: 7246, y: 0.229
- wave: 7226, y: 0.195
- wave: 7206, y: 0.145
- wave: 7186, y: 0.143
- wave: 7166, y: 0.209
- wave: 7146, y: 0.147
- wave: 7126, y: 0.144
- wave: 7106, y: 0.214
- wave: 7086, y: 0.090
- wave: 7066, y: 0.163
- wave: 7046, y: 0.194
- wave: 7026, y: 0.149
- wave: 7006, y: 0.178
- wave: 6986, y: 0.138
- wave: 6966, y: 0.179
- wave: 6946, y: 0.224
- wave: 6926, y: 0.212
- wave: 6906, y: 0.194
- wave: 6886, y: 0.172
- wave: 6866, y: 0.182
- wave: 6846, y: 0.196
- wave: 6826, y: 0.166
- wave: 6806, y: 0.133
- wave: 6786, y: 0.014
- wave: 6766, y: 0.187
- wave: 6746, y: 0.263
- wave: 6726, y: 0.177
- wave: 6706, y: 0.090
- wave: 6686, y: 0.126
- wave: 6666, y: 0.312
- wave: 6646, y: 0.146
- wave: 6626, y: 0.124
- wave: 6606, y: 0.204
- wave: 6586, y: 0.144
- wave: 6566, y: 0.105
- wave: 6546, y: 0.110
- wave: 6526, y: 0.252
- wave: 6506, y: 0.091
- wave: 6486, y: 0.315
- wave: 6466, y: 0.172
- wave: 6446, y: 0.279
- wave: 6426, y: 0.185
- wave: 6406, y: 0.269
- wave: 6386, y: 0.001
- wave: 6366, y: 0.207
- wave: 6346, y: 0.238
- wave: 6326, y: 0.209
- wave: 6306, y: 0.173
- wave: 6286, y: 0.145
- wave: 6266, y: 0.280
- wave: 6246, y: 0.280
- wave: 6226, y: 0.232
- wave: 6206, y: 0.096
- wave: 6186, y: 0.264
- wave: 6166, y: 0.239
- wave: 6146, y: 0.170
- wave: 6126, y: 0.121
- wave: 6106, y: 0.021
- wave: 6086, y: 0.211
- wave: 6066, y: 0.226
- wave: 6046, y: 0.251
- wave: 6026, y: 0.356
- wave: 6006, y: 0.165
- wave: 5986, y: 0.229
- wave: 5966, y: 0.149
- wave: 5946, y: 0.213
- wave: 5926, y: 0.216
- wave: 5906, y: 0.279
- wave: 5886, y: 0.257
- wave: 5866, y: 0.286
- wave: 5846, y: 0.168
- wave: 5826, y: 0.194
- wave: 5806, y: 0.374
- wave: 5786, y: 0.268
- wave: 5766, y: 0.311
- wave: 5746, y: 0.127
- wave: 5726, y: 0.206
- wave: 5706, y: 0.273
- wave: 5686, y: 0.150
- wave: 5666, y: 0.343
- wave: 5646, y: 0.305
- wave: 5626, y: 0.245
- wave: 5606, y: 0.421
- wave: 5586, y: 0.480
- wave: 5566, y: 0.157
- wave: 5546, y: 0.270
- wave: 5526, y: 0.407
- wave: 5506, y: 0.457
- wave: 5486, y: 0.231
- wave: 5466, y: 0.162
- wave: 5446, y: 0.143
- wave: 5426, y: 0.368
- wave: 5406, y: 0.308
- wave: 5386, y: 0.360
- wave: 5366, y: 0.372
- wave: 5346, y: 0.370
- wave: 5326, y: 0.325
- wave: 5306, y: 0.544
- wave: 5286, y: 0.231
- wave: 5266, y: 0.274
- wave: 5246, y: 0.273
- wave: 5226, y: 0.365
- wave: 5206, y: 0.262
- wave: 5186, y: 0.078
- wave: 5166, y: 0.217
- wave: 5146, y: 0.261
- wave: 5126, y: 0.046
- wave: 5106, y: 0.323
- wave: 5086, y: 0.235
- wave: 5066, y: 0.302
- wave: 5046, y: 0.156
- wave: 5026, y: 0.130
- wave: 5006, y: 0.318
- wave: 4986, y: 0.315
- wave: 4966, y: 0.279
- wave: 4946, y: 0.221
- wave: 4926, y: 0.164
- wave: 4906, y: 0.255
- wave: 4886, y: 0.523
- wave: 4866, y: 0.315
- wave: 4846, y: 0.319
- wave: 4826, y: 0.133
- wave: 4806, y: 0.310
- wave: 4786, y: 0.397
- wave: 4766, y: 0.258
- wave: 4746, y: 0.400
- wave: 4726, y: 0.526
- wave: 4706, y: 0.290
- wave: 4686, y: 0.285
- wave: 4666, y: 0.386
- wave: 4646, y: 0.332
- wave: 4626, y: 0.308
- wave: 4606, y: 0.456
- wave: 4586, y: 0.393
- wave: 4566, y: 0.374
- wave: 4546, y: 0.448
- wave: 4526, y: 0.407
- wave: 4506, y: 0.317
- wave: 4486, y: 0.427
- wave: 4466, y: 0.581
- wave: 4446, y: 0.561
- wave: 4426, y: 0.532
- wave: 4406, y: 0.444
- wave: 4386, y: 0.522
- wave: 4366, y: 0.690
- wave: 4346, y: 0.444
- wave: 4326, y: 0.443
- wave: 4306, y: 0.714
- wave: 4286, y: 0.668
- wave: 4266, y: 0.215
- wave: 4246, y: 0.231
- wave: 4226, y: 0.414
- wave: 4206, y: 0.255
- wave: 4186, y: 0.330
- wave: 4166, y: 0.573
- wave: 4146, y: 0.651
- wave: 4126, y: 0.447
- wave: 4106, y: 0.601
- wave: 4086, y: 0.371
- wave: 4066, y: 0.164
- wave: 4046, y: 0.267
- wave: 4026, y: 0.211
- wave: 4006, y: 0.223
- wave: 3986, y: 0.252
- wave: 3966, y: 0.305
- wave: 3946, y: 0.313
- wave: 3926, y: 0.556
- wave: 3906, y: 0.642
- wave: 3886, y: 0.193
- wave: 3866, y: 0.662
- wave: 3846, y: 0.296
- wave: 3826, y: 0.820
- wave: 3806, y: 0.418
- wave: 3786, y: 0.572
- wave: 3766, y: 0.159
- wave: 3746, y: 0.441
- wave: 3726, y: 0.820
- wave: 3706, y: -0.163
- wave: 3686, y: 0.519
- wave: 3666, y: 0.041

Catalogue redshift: 1.219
